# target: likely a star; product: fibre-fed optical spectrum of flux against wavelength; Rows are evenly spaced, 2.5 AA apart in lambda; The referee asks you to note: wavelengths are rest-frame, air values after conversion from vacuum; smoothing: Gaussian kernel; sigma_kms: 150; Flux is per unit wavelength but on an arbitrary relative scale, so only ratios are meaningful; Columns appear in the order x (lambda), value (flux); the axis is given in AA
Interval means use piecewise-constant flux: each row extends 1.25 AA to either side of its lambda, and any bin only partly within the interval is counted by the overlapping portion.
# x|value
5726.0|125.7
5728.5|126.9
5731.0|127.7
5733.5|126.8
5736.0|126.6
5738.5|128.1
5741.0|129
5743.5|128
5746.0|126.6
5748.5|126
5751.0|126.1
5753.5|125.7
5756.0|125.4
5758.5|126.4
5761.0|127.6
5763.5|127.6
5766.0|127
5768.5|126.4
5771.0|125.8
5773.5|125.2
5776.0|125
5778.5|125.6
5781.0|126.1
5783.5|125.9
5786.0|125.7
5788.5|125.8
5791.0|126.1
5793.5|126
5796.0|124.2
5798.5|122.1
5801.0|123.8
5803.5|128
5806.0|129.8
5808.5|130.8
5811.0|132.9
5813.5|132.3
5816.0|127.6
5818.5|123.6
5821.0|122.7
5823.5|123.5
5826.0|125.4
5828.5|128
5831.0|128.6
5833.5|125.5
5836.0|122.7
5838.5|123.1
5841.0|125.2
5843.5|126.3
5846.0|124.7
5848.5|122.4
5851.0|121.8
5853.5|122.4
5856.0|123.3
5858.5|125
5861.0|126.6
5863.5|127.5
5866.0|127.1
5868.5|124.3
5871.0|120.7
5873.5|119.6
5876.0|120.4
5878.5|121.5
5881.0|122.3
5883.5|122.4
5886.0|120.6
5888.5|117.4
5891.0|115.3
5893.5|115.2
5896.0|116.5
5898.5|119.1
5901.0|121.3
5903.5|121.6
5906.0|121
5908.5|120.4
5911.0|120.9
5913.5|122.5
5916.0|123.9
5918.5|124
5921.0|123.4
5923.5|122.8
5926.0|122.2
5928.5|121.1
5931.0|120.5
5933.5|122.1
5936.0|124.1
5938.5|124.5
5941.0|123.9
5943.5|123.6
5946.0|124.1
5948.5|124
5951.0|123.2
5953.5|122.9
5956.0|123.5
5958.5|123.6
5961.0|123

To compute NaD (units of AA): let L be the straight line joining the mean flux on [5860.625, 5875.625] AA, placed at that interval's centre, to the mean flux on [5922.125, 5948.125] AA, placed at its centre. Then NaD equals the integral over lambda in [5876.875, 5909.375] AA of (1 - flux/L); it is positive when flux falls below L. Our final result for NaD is 1.0 AA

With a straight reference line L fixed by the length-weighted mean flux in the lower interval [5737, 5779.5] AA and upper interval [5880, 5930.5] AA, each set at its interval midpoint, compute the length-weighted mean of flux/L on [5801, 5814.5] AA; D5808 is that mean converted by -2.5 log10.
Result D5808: -0.05 mag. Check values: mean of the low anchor 127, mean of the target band 130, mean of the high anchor 121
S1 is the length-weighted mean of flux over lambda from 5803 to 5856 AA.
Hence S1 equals 126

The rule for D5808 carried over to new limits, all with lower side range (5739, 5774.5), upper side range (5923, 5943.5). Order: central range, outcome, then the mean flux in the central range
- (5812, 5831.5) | -0.01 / 126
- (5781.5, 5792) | 0.00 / 126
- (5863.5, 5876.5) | 0.01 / 123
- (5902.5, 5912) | 0.02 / 121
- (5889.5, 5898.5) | 0.07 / 116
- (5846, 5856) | 0.02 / 123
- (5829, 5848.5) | 0.00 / 125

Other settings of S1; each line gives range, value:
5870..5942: 121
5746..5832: 126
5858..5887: 123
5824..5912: 122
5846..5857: 123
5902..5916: 122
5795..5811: 127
